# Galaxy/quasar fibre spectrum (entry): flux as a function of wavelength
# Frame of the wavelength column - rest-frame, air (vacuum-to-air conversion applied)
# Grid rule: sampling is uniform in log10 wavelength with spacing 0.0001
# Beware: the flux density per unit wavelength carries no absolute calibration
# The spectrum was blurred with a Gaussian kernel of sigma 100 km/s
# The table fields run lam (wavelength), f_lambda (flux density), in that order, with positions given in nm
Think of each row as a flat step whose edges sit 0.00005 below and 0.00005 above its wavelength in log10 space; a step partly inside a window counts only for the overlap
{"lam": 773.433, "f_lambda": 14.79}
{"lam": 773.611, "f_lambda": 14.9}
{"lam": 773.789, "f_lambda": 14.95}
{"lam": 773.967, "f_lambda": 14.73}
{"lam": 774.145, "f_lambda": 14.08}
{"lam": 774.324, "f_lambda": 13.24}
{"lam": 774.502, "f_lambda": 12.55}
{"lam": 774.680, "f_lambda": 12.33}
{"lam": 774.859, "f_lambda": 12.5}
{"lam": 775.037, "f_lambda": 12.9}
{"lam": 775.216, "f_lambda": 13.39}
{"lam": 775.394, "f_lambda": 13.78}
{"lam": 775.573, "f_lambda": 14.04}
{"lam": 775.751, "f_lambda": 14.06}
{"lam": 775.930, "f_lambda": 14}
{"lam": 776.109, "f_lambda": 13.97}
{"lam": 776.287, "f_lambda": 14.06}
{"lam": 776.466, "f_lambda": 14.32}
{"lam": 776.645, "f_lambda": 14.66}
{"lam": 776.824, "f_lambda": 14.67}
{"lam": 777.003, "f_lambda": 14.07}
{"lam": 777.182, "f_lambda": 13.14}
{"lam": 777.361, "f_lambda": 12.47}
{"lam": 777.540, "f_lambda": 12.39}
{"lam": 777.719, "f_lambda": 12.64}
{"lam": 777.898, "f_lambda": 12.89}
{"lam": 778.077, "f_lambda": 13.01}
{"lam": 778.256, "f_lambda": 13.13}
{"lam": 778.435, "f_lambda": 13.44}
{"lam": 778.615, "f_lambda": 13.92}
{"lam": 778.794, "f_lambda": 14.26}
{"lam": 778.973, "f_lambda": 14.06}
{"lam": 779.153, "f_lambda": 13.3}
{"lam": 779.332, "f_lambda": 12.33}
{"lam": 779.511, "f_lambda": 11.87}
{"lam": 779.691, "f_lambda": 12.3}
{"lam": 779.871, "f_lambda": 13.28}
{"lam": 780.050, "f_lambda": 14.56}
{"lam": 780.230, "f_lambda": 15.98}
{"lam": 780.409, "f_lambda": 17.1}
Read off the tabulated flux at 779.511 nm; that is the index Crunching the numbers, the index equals 11.87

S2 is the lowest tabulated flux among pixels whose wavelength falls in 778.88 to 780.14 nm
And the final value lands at 11.87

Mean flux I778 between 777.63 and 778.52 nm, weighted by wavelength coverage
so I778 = 13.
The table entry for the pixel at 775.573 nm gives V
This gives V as 14.04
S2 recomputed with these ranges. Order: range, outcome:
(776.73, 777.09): 14.07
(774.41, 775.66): 12.33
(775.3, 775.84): 13.78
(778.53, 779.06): 13.92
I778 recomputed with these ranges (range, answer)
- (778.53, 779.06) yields 14.1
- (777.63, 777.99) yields 12.8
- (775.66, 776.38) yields 14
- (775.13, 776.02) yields 13.9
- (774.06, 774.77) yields 13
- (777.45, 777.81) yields 12.5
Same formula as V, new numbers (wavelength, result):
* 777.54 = 12.39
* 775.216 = 13.39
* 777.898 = 12.89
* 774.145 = 14.08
